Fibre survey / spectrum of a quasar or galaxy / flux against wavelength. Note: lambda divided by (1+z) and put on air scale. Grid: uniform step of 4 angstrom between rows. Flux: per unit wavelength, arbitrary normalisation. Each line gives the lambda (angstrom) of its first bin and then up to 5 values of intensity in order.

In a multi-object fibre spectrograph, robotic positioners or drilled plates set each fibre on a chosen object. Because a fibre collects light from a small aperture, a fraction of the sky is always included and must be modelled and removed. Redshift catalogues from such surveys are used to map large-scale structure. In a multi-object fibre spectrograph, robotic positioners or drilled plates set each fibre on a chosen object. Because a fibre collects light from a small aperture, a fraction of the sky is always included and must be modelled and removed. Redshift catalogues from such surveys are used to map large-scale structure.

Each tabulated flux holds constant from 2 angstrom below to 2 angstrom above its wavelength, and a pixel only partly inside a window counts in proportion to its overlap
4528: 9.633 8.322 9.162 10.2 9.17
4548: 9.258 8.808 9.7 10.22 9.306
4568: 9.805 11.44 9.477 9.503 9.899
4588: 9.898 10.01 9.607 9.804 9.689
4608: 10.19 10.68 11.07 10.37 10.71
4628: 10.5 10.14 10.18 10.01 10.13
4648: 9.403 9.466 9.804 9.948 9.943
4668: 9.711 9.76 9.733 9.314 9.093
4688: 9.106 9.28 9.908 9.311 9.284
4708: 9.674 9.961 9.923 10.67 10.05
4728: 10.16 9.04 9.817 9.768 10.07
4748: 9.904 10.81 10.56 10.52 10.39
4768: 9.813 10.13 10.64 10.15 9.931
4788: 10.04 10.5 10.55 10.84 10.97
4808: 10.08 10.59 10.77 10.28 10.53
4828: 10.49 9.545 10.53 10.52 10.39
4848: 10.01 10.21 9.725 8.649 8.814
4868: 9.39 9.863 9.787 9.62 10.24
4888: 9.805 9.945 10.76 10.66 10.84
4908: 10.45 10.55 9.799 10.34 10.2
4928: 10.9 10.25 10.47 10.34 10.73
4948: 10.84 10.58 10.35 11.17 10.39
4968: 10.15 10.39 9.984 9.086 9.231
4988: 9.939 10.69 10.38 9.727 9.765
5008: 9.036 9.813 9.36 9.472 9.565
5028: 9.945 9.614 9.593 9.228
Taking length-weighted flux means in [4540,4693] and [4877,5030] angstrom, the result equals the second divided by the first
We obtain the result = 1.03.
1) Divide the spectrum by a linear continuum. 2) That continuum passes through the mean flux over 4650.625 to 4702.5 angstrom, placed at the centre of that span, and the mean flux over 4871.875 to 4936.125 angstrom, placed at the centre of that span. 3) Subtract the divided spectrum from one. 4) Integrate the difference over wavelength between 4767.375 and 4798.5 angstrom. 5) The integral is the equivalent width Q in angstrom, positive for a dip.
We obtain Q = -1.1 angstrom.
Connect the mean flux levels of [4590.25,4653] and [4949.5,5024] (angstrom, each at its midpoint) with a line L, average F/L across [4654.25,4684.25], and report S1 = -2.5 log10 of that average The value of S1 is 0.05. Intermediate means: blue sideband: 10.1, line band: 9.7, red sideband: 9.97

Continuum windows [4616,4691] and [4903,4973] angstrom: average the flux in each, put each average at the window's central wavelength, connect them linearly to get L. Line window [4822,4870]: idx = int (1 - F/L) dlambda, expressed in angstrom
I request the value 1.8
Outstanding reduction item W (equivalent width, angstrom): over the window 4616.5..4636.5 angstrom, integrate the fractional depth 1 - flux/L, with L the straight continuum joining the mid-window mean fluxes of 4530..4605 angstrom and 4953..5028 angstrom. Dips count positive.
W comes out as -1.57 angstrom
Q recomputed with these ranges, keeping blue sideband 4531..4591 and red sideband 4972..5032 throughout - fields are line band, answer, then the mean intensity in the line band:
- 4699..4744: -0.6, 9.81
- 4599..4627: -2.1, 10.4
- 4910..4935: -1.6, 10.3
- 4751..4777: -1.9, 10.4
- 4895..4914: -1.8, 10.6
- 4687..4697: 0.3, 9.42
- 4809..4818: -0.9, 10.6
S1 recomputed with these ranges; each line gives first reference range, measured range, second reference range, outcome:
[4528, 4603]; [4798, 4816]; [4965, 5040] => -0.10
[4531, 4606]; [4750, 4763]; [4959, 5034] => -0.09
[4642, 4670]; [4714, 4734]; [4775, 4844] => 0.01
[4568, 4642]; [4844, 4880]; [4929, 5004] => 0.07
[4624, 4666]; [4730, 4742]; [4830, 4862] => 0.05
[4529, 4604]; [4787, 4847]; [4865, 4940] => -0.04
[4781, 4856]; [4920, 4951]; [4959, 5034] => -0.05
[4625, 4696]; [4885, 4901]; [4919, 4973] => 0.01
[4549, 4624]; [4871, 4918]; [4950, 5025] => -0.03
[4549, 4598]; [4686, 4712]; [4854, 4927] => 0.04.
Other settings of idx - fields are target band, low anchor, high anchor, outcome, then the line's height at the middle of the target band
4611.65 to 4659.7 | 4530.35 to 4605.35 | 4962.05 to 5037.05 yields -2.5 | 9.68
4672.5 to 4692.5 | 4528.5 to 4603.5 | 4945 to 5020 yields 0.8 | 9.76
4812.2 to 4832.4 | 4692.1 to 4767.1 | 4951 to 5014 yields -0.8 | 9.99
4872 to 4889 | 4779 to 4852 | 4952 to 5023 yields 0.6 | 10.2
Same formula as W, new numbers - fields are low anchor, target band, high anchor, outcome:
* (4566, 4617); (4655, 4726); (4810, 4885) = 2.4 angstrom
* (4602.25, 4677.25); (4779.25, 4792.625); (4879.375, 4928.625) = 0.1 angstrom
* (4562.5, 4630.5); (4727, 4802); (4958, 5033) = -1.3 angstrom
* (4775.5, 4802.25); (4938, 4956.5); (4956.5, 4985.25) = -0.8 angstrom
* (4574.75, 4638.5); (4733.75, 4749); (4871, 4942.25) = 0.5 angstrom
